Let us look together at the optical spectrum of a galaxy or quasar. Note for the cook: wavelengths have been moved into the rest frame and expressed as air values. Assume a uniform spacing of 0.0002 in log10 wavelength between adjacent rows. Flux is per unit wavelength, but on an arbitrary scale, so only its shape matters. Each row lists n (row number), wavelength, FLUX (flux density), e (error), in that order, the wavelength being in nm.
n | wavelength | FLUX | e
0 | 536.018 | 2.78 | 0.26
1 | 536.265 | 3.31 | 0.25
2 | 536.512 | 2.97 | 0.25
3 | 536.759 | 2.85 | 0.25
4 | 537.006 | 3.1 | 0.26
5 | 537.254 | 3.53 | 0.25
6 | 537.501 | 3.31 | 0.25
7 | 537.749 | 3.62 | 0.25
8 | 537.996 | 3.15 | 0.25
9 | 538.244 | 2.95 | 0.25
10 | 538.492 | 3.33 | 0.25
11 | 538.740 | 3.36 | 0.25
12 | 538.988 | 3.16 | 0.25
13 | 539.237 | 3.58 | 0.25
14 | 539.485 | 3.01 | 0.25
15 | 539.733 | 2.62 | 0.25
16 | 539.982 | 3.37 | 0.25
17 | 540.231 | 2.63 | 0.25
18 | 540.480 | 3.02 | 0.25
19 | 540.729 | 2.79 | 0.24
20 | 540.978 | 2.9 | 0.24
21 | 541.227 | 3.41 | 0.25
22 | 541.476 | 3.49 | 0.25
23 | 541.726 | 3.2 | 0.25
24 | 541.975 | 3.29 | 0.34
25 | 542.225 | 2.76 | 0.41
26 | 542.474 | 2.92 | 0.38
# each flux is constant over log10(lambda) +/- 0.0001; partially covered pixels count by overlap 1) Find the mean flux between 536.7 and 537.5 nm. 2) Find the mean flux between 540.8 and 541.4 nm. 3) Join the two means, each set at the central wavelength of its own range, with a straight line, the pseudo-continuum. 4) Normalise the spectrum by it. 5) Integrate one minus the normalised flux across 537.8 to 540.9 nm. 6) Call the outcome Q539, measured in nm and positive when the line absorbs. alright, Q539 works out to 0.08 nm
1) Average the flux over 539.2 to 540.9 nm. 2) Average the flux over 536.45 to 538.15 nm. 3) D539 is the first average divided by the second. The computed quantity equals 0.9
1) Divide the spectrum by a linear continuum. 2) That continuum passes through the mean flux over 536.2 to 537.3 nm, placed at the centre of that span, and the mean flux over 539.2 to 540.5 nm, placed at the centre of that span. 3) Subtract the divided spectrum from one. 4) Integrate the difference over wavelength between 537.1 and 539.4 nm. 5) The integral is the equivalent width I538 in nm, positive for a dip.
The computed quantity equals -0.20 nm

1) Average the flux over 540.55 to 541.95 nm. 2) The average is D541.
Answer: 3.16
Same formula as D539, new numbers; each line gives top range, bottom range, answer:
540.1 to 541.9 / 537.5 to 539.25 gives 0.93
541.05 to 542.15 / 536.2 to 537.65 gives 1.04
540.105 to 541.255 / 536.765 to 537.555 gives 0.90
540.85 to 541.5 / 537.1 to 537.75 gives 0.94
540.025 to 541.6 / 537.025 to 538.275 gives 0.92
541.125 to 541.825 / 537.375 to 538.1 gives 1.00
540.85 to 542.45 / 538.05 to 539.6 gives 0.98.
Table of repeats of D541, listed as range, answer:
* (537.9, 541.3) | 3.09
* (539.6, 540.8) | 2.89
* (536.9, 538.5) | 3.28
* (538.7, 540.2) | 3.14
